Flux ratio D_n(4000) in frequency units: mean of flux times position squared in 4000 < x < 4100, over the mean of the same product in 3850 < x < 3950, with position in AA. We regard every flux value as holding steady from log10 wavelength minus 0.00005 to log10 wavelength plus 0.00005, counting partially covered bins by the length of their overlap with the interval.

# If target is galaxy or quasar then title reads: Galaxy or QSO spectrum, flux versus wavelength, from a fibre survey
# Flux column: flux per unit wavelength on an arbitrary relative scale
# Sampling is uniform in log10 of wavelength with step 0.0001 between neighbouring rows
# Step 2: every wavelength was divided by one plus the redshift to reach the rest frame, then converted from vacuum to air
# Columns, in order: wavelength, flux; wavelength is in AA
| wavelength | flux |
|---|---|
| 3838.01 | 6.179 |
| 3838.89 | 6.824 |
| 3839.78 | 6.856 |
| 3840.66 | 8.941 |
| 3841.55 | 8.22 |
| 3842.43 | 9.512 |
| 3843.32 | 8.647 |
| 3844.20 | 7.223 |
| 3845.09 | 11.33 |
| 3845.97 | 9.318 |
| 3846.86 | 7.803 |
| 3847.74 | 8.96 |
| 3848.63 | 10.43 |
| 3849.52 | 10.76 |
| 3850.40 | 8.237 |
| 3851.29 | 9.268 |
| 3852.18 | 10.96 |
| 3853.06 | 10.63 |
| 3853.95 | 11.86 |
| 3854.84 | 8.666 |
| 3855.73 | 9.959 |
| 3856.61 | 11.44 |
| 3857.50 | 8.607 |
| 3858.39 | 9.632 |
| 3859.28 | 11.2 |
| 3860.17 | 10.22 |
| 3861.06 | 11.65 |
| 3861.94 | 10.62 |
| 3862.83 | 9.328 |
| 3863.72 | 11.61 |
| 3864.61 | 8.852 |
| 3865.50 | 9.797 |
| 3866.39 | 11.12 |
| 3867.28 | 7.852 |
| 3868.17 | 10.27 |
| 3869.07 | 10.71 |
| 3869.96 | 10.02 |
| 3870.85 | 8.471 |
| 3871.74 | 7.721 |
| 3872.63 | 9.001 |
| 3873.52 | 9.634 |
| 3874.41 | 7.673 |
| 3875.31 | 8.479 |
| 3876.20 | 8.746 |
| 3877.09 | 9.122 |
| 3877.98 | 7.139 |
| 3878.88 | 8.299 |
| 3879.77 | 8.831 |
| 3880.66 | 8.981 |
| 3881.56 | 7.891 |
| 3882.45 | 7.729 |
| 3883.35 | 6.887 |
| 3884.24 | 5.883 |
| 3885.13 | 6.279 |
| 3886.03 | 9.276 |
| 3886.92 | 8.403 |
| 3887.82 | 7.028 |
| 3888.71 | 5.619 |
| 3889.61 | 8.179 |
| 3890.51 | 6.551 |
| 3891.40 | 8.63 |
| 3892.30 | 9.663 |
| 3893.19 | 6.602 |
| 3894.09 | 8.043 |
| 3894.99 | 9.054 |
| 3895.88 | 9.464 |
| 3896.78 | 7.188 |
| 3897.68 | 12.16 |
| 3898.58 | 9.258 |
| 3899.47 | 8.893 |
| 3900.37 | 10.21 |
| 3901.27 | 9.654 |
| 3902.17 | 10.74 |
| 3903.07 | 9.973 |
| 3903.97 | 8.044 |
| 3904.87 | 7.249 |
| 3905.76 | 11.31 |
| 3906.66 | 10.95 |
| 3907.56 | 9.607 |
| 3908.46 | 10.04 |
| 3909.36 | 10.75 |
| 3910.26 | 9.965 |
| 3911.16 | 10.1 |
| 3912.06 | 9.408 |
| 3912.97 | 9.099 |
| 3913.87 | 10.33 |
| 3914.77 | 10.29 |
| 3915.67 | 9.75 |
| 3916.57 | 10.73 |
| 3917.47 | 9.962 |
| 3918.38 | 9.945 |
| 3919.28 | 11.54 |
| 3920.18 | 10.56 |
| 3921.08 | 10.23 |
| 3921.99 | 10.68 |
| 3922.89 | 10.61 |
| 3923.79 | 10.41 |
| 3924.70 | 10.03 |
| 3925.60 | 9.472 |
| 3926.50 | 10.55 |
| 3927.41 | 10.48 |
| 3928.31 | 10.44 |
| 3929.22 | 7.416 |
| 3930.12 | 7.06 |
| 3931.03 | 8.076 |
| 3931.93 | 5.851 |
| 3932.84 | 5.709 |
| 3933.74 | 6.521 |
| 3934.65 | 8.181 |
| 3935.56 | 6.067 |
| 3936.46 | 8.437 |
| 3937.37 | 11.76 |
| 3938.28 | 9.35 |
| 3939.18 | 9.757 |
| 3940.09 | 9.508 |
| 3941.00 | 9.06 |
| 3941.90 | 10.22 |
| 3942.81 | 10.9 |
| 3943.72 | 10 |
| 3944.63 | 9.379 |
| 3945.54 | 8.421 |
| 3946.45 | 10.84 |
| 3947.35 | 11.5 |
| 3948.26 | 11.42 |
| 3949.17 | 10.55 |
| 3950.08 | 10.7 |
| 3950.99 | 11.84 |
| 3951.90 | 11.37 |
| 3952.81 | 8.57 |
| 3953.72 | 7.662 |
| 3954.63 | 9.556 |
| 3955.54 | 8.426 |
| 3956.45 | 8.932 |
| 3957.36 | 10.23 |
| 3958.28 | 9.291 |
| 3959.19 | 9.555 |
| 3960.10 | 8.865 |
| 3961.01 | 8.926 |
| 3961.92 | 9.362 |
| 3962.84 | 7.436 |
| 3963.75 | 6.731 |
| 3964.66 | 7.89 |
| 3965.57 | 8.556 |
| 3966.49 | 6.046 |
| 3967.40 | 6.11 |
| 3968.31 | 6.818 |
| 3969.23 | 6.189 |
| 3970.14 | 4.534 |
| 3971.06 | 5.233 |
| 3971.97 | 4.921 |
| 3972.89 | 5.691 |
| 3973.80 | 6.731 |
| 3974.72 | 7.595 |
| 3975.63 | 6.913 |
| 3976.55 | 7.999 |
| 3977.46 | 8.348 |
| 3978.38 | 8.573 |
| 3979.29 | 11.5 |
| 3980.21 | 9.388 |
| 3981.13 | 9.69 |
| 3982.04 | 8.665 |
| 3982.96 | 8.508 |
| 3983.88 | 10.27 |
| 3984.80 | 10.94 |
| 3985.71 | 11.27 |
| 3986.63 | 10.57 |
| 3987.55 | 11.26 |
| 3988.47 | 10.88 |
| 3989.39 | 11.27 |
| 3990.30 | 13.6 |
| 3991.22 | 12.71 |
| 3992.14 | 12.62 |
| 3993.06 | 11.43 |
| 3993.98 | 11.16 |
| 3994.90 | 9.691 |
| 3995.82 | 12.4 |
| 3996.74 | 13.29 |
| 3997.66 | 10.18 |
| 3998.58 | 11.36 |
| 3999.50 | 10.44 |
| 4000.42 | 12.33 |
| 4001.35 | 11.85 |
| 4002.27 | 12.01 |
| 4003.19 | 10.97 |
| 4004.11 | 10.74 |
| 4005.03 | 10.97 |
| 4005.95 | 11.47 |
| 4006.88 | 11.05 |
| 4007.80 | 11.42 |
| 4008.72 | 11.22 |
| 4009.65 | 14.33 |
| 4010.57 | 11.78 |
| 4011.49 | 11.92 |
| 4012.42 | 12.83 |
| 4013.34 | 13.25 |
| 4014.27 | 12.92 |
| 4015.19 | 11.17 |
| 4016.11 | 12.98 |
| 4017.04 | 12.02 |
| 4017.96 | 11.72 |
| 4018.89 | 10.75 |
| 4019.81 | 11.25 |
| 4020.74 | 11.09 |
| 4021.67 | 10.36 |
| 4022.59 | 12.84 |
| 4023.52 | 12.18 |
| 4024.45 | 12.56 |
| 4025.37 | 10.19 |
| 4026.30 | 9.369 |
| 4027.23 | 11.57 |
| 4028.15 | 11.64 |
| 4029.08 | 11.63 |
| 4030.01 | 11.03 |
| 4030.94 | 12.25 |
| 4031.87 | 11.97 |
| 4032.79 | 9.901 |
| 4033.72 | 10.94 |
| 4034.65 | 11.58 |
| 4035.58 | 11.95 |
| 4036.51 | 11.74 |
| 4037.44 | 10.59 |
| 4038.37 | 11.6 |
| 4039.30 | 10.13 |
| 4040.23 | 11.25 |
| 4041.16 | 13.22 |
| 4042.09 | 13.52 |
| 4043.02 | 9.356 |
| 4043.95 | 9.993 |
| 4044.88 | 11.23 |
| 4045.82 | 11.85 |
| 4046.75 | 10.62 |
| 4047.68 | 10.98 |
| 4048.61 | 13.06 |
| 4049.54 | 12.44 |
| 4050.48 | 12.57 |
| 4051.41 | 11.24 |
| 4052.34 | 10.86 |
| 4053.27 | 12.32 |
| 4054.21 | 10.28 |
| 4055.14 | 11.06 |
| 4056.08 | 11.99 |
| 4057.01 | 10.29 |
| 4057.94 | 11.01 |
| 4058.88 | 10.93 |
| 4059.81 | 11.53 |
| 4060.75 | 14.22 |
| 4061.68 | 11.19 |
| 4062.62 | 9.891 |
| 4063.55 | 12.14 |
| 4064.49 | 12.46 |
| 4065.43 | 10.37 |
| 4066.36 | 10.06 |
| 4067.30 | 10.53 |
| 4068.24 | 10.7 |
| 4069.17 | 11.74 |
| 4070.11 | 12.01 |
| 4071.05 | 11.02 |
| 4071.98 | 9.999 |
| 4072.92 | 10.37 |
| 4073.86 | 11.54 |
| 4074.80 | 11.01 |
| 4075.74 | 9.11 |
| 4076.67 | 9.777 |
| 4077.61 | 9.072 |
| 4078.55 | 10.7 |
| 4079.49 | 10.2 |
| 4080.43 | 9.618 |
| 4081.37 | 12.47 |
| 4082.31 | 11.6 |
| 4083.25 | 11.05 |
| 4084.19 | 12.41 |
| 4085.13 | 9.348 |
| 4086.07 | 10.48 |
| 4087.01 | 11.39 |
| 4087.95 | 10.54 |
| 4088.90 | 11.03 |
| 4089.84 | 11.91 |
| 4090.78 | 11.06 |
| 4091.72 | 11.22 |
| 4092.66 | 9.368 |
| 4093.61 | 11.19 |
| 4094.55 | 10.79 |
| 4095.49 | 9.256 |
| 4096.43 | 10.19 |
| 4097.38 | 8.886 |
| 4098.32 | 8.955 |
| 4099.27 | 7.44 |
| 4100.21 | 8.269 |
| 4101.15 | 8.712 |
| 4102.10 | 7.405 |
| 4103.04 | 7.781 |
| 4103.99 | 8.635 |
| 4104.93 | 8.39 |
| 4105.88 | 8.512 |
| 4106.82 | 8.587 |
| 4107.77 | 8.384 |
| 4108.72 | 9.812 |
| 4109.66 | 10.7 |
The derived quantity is 1.3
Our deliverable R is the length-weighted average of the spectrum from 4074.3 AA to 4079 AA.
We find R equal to 9.95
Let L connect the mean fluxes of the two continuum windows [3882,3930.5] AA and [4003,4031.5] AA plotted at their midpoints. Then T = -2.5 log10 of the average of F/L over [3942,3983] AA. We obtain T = 0.21 mag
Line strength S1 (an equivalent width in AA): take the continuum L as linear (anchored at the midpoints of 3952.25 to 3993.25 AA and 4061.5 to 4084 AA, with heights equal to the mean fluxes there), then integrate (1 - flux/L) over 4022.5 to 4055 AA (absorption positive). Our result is -4.2 AA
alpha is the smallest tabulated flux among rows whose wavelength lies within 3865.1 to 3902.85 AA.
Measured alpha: 5.619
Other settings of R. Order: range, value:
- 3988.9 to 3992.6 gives 12.6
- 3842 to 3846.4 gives 9.21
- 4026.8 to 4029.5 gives 11.6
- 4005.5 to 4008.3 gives 11.3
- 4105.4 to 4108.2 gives 8.49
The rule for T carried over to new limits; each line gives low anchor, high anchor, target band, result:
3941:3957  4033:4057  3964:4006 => 0.11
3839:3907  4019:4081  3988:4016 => -0.12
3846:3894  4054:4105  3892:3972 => 0.03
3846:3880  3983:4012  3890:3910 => 0.09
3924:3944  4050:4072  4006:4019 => -0.17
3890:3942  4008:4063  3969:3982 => 0.37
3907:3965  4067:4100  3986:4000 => -0.17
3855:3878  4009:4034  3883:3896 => 0.28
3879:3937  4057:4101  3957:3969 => 0.17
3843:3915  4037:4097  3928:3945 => 0.14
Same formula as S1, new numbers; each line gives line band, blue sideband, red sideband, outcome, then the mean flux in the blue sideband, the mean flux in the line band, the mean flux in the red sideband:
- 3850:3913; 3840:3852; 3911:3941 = 0.36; 9.12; 9.16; 9.33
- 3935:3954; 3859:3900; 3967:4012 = -0.73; 8.78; 9.88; 10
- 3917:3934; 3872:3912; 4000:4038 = 0.34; 8.71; 9.27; 11.6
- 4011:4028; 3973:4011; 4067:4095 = -1.61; 10.7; 11.7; 10.8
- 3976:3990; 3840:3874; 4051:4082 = 0.65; 9.68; 9.97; 11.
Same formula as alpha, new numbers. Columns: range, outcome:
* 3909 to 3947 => 5.709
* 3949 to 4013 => 4.534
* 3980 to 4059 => 8.508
